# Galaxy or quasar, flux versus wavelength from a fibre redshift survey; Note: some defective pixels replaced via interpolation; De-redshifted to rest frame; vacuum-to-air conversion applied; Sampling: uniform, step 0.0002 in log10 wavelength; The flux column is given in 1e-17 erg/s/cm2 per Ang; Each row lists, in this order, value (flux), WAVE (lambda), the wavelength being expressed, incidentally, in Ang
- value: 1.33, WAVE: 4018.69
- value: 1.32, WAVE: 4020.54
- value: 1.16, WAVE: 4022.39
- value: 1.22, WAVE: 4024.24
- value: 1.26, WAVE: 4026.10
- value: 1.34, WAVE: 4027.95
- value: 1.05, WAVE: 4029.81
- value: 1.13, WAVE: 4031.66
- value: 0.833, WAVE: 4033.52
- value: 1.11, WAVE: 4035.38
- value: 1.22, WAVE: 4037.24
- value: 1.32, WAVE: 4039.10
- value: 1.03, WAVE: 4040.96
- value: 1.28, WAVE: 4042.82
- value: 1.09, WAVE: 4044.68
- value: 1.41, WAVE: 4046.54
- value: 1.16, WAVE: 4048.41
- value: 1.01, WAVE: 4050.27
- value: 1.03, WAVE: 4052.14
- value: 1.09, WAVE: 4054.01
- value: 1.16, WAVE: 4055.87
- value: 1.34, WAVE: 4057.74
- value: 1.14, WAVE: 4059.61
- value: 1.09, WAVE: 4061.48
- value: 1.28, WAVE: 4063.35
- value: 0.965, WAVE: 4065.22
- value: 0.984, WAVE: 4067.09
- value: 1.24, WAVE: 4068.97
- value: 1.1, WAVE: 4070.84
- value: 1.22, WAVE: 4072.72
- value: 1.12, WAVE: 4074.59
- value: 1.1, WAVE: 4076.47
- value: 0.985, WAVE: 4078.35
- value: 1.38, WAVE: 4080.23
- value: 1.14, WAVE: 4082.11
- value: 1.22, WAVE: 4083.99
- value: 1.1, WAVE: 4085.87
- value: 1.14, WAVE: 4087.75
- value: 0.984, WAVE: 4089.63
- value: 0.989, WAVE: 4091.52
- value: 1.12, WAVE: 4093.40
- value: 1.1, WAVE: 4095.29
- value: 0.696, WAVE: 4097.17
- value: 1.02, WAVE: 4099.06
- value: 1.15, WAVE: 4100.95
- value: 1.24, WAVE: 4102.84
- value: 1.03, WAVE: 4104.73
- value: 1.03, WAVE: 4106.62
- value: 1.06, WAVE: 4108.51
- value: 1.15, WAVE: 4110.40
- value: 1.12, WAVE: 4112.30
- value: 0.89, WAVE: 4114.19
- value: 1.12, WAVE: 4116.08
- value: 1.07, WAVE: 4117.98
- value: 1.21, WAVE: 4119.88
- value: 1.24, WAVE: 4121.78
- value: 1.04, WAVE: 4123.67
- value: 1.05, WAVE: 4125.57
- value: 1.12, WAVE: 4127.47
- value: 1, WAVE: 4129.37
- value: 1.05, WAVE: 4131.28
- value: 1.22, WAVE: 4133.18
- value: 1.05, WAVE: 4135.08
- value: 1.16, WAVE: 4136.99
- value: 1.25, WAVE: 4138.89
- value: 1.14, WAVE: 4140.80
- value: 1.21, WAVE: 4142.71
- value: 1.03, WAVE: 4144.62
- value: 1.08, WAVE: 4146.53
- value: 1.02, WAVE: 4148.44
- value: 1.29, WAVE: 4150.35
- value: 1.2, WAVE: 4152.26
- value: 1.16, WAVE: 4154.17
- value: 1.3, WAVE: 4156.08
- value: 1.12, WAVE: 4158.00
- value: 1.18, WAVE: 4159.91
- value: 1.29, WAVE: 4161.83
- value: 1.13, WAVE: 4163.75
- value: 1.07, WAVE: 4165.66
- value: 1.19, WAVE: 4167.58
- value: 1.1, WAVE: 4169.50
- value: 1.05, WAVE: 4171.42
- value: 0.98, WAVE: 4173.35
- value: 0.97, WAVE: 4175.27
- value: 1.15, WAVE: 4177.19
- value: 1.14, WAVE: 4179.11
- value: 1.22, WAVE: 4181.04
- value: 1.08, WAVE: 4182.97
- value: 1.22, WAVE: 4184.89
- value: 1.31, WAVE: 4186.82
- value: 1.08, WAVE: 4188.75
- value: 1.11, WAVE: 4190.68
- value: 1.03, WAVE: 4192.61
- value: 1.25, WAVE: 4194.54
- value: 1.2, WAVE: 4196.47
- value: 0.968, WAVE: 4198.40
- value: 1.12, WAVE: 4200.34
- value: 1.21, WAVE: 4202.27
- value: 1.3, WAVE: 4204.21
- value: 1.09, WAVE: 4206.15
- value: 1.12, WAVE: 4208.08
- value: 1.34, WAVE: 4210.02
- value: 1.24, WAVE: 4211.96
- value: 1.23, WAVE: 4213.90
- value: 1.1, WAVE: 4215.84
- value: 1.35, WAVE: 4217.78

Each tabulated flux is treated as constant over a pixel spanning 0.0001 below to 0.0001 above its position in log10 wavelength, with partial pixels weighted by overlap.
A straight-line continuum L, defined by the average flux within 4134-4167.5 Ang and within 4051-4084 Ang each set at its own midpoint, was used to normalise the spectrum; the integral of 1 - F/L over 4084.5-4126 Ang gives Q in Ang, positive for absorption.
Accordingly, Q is 2.8 Ang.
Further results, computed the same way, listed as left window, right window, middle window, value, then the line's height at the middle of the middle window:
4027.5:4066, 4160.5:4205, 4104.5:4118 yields 1.0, 1.14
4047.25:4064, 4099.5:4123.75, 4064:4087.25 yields 0.0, 1.13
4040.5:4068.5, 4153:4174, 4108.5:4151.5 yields 1.2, 1.14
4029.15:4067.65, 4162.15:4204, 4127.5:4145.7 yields 0.1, 1.13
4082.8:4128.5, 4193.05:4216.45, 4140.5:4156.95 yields -0.5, 1.12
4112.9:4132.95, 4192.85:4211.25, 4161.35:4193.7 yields 0.6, 1.15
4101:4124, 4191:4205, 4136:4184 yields -0.5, 1.13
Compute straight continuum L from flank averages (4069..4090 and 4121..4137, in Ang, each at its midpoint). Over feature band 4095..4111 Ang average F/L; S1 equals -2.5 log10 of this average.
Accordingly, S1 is 0.07 mag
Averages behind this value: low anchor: 1.14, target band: 1.05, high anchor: 1.1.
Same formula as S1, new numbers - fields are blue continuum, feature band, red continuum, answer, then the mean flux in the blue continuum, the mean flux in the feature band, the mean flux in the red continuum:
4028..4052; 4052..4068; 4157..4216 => 0.02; 1.14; 1.12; 1.15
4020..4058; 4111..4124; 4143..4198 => 0.05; 1.17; 1.1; 1.14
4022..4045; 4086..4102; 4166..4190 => 0.11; 1.16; 1.03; 1.12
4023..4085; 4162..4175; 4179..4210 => 0.06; 1.15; 1.09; 1.16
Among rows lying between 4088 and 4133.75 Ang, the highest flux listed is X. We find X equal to 1.24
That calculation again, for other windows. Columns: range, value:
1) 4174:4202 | 1.31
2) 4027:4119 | 1.41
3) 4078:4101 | 1.38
